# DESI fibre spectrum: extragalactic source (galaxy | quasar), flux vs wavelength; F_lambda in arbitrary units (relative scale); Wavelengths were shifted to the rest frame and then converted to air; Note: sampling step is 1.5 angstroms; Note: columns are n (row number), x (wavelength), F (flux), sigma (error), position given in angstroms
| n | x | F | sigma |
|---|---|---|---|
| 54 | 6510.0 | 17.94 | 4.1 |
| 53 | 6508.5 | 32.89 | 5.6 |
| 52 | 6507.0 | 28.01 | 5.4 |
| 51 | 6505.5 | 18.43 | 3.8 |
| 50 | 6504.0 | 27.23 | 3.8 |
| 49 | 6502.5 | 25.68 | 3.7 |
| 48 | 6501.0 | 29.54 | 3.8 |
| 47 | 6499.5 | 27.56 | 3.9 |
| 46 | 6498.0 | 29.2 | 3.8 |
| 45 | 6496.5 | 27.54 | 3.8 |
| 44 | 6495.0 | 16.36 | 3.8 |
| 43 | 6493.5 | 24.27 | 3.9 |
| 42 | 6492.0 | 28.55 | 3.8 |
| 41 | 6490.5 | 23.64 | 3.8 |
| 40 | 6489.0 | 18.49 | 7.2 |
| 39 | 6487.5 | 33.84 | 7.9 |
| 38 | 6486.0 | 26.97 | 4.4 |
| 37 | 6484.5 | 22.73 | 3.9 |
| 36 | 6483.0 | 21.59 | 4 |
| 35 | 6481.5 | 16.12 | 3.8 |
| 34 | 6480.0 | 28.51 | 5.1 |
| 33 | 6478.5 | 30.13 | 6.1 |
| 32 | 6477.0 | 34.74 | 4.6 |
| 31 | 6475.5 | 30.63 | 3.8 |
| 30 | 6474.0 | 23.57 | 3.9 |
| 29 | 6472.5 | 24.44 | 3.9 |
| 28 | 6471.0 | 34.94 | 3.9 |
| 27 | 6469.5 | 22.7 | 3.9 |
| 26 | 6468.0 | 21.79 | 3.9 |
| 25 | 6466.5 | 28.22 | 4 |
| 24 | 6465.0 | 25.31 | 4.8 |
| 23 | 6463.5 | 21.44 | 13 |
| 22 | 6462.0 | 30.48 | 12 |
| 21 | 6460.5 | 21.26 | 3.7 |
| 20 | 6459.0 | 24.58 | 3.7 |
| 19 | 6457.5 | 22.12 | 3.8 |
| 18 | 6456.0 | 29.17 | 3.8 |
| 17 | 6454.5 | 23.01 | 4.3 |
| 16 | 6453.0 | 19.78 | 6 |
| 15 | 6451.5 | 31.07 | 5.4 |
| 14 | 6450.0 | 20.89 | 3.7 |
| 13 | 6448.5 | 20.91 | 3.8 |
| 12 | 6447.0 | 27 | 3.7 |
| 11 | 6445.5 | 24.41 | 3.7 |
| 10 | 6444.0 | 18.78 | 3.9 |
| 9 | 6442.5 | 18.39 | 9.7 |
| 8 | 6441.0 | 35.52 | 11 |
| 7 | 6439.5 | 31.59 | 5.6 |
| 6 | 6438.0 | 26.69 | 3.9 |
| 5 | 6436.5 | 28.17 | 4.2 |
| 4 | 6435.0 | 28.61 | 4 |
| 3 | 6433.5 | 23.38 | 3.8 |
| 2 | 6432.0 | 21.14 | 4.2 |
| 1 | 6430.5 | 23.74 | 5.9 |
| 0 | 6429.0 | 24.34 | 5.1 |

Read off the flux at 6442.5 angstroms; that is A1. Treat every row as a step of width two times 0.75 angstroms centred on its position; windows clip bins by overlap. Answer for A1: 18.39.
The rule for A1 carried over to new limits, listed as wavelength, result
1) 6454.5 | 23.01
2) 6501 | 29.54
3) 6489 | 18.49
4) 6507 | 28.01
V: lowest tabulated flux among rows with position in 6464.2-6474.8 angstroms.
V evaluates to 21.79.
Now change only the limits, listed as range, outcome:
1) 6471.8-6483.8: 16.12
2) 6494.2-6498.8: 16.36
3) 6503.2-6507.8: 18.43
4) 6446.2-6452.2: 20.89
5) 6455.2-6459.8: 22.12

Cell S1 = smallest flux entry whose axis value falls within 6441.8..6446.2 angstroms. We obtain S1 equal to 18.39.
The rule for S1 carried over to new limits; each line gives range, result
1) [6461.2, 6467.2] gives 21.44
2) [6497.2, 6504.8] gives 25.68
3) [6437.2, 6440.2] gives 26.69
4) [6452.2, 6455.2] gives 19.78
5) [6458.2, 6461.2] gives 21.26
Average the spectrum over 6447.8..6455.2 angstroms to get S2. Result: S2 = 23.1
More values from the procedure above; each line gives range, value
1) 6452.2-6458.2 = 23.6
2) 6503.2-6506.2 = 23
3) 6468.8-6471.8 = 28.8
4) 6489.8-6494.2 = 25.5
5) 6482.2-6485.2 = 22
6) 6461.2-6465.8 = 25.7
